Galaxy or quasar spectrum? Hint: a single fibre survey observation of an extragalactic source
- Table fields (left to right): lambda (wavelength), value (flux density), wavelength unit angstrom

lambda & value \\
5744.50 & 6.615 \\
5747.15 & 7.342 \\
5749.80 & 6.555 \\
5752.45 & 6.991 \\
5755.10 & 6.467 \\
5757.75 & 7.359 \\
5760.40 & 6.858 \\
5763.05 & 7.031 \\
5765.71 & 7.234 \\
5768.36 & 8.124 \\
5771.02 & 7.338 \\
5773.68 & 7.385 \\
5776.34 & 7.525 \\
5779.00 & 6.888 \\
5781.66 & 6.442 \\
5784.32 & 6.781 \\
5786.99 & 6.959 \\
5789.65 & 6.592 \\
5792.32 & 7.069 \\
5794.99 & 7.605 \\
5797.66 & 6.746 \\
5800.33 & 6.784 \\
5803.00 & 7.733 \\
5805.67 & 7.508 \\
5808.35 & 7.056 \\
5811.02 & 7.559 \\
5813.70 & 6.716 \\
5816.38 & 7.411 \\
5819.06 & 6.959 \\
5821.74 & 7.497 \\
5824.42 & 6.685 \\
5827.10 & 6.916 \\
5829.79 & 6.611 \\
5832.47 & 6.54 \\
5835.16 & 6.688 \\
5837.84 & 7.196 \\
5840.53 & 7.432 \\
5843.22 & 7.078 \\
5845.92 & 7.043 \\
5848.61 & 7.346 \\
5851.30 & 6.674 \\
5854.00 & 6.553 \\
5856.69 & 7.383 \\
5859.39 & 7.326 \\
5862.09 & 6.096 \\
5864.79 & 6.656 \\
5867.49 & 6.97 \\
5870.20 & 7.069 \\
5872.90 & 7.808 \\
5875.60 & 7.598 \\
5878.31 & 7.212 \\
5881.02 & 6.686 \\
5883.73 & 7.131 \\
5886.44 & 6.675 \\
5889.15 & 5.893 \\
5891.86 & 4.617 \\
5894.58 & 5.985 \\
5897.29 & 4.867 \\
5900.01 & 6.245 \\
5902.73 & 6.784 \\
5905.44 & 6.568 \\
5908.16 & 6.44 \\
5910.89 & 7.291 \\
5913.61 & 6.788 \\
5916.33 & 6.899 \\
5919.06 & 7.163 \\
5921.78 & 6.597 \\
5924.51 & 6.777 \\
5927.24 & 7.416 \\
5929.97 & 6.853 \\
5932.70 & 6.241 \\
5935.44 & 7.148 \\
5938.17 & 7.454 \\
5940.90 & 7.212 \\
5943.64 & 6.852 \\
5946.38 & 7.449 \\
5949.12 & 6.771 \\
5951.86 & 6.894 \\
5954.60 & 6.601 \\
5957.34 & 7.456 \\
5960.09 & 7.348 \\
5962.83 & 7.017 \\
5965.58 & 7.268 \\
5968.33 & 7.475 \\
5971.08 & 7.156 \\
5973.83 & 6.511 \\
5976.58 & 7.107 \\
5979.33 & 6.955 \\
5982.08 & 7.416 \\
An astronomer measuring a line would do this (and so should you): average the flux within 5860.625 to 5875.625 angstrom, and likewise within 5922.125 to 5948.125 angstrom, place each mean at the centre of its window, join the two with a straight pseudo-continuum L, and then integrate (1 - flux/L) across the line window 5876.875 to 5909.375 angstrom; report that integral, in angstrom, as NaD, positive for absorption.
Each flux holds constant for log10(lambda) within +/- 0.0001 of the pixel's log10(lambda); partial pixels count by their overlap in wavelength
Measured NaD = 3.43 angstrom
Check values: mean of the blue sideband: 6.99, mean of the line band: 6.26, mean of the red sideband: 7.02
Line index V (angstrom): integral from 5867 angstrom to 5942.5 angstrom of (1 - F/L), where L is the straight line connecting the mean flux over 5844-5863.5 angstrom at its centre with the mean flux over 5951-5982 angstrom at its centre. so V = 2.9 angstrom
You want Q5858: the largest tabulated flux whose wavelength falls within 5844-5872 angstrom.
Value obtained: 7.383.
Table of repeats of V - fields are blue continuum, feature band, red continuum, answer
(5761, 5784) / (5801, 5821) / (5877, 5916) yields -0.89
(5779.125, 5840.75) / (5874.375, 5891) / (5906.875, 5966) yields 0.49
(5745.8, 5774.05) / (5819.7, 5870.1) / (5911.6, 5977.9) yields 1.11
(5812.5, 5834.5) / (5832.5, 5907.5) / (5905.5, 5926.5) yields 1.77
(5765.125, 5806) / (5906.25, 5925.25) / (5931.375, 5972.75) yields 0.69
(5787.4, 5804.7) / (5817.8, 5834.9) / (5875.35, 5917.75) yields 0.11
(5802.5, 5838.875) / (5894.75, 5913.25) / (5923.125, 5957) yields 1.70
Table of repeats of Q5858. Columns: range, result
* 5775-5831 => 7.733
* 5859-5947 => 7.808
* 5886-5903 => 6.784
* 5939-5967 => 7.456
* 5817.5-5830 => 7.497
